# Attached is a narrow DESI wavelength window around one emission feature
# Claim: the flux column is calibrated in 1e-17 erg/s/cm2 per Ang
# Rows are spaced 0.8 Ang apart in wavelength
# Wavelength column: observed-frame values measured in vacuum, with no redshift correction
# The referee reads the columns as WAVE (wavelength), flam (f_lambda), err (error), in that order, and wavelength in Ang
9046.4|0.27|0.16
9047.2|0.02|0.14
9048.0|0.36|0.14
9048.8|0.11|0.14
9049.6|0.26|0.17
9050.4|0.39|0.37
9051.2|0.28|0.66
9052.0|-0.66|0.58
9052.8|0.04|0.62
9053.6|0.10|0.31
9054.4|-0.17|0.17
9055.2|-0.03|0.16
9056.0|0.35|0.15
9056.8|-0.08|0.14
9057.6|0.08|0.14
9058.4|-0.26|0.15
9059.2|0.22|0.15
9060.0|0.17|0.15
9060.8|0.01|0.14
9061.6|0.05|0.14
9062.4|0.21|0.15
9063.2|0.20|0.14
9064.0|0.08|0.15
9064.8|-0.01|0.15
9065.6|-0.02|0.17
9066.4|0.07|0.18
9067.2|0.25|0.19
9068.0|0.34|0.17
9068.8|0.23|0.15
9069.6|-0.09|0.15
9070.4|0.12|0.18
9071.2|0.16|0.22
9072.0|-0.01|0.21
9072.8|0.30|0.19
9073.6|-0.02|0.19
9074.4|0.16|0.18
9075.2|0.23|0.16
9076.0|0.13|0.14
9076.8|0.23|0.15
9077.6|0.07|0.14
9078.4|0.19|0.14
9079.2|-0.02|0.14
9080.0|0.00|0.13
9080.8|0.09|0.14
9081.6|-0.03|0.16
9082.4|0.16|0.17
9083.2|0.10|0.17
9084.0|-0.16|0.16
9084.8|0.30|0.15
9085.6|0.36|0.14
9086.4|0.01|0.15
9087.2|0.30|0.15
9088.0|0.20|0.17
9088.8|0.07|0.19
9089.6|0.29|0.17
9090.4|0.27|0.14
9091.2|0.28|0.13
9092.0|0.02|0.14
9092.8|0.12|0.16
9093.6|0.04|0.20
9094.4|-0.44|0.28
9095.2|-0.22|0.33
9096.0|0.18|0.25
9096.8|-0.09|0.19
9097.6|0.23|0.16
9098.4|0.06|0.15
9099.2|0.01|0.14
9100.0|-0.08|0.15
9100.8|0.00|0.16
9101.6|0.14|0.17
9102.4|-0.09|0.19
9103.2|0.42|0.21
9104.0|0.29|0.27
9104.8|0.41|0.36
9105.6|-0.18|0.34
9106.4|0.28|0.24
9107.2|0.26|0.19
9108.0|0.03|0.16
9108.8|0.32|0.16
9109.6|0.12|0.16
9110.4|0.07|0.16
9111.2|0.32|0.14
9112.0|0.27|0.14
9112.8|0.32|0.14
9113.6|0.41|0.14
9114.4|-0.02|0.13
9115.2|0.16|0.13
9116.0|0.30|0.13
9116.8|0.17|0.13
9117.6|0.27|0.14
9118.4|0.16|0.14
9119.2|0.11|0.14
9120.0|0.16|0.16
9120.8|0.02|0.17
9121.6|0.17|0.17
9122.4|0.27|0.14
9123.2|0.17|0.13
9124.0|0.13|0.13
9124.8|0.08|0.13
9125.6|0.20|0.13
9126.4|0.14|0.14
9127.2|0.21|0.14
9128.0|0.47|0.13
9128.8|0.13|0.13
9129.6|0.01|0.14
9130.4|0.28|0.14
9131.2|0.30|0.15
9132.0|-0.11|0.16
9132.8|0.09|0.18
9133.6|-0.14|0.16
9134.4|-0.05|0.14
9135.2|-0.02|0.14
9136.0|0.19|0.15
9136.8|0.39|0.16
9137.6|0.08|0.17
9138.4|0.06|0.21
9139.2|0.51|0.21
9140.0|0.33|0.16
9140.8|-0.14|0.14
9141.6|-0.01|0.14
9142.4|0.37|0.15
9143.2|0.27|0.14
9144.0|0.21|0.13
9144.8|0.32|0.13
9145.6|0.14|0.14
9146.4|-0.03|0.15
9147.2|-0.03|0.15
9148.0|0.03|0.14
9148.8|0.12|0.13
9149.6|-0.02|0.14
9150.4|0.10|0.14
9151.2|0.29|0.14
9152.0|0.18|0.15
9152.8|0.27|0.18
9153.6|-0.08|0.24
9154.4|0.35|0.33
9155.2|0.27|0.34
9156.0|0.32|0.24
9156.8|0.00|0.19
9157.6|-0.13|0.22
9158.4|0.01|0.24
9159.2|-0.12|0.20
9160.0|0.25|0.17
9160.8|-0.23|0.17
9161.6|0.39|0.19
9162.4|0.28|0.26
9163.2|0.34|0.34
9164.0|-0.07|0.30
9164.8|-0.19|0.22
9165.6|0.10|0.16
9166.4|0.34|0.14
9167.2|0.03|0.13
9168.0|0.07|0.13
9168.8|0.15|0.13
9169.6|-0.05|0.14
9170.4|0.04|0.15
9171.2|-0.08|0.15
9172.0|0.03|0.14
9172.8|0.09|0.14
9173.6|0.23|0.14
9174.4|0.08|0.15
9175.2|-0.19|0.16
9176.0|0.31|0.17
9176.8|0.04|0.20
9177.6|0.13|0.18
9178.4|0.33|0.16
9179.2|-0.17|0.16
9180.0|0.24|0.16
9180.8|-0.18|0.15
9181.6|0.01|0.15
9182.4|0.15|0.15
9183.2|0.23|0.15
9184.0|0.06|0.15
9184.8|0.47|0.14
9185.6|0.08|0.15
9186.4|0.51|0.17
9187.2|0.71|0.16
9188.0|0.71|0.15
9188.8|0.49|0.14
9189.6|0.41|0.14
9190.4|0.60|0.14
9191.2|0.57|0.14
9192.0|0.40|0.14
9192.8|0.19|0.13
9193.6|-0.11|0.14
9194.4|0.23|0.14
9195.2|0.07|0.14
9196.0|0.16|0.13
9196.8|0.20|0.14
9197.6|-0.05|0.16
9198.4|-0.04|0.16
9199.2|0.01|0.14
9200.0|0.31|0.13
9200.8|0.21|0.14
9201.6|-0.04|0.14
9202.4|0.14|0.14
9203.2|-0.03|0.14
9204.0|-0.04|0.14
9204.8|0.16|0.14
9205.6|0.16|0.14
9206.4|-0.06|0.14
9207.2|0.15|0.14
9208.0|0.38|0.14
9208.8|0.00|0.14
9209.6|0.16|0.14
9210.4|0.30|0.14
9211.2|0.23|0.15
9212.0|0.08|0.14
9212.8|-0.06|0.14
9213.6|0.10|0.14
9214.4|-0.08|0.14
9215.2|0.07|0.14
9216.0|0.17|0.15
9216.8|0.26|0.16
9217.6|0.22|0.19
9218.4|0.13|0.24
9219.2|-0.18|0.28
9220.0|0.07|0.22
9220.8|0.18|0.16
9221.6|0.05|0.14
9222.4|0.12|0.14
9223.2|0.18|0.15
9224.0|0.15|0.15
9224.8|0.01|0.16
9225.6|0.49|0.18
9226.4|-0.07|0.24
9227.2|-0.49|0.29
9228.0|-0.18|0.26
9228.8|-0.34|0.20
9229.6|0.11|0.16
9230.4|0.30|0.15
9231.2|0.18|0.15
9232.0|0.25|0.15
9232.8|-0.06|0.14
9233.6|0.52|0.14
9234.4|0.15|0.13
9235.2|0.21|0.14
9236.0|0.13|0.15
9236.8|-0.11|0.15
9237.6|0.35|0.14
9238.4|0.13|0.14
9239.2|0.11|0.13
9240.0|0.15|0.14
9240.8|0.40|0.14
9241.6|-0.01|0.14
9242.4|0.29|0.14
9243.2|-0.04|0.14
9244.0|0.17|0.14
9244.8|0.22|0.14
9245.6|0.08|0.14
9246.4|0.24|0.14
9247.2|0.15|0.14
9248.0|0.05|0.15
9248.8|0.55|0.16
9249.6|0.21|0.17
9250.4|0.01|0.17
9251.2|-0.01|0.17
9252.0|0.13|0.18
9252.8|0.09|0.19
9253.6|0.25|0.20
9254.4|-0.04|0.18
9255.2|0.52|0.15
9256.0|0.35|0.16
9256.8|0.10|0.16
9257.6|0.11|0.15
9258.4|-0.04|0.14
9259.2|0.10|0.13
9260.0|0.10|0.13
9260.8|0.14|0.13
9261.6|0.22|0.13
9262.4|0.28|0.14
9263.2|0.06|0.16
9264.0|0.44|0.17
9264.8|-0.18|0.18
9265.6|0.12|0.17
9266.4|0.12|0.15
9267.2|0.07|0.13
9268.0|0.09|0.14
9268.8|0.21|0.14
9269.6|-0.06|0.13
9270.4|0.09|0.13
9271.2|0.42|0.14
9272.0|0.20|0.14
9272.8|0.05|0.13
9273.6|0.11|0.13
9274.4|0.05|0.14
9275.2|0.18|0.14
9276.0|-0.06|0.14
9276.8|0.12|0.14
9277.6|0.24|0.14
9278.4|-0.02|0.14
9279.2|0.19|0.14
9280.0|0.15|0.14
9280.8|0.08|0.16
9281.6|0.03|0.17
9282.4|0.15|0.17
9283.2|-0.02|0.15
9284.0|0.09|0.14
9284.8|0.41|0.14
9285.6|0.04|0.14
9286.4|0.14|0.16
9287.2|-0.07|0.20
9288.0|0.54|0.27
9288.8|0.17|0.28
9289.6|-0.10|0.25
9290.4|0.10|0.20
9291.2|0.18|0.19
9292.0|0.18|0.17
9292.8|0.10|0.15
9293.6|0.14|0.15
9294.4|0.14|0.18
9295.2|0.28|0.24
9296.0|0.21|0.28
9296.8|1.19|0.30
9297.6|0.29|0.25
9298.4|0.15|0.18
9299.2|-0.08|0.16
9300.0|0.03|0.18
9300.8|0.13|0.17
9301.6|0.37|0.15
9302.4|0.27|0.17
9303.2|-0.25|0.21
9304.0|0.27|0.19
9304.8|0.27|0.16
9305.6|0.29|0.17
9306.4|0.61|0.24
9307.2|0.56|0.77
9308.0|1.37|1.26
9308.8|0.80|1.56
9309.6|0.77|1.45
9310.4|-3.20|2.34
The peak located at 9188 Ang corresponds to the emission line H-beta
